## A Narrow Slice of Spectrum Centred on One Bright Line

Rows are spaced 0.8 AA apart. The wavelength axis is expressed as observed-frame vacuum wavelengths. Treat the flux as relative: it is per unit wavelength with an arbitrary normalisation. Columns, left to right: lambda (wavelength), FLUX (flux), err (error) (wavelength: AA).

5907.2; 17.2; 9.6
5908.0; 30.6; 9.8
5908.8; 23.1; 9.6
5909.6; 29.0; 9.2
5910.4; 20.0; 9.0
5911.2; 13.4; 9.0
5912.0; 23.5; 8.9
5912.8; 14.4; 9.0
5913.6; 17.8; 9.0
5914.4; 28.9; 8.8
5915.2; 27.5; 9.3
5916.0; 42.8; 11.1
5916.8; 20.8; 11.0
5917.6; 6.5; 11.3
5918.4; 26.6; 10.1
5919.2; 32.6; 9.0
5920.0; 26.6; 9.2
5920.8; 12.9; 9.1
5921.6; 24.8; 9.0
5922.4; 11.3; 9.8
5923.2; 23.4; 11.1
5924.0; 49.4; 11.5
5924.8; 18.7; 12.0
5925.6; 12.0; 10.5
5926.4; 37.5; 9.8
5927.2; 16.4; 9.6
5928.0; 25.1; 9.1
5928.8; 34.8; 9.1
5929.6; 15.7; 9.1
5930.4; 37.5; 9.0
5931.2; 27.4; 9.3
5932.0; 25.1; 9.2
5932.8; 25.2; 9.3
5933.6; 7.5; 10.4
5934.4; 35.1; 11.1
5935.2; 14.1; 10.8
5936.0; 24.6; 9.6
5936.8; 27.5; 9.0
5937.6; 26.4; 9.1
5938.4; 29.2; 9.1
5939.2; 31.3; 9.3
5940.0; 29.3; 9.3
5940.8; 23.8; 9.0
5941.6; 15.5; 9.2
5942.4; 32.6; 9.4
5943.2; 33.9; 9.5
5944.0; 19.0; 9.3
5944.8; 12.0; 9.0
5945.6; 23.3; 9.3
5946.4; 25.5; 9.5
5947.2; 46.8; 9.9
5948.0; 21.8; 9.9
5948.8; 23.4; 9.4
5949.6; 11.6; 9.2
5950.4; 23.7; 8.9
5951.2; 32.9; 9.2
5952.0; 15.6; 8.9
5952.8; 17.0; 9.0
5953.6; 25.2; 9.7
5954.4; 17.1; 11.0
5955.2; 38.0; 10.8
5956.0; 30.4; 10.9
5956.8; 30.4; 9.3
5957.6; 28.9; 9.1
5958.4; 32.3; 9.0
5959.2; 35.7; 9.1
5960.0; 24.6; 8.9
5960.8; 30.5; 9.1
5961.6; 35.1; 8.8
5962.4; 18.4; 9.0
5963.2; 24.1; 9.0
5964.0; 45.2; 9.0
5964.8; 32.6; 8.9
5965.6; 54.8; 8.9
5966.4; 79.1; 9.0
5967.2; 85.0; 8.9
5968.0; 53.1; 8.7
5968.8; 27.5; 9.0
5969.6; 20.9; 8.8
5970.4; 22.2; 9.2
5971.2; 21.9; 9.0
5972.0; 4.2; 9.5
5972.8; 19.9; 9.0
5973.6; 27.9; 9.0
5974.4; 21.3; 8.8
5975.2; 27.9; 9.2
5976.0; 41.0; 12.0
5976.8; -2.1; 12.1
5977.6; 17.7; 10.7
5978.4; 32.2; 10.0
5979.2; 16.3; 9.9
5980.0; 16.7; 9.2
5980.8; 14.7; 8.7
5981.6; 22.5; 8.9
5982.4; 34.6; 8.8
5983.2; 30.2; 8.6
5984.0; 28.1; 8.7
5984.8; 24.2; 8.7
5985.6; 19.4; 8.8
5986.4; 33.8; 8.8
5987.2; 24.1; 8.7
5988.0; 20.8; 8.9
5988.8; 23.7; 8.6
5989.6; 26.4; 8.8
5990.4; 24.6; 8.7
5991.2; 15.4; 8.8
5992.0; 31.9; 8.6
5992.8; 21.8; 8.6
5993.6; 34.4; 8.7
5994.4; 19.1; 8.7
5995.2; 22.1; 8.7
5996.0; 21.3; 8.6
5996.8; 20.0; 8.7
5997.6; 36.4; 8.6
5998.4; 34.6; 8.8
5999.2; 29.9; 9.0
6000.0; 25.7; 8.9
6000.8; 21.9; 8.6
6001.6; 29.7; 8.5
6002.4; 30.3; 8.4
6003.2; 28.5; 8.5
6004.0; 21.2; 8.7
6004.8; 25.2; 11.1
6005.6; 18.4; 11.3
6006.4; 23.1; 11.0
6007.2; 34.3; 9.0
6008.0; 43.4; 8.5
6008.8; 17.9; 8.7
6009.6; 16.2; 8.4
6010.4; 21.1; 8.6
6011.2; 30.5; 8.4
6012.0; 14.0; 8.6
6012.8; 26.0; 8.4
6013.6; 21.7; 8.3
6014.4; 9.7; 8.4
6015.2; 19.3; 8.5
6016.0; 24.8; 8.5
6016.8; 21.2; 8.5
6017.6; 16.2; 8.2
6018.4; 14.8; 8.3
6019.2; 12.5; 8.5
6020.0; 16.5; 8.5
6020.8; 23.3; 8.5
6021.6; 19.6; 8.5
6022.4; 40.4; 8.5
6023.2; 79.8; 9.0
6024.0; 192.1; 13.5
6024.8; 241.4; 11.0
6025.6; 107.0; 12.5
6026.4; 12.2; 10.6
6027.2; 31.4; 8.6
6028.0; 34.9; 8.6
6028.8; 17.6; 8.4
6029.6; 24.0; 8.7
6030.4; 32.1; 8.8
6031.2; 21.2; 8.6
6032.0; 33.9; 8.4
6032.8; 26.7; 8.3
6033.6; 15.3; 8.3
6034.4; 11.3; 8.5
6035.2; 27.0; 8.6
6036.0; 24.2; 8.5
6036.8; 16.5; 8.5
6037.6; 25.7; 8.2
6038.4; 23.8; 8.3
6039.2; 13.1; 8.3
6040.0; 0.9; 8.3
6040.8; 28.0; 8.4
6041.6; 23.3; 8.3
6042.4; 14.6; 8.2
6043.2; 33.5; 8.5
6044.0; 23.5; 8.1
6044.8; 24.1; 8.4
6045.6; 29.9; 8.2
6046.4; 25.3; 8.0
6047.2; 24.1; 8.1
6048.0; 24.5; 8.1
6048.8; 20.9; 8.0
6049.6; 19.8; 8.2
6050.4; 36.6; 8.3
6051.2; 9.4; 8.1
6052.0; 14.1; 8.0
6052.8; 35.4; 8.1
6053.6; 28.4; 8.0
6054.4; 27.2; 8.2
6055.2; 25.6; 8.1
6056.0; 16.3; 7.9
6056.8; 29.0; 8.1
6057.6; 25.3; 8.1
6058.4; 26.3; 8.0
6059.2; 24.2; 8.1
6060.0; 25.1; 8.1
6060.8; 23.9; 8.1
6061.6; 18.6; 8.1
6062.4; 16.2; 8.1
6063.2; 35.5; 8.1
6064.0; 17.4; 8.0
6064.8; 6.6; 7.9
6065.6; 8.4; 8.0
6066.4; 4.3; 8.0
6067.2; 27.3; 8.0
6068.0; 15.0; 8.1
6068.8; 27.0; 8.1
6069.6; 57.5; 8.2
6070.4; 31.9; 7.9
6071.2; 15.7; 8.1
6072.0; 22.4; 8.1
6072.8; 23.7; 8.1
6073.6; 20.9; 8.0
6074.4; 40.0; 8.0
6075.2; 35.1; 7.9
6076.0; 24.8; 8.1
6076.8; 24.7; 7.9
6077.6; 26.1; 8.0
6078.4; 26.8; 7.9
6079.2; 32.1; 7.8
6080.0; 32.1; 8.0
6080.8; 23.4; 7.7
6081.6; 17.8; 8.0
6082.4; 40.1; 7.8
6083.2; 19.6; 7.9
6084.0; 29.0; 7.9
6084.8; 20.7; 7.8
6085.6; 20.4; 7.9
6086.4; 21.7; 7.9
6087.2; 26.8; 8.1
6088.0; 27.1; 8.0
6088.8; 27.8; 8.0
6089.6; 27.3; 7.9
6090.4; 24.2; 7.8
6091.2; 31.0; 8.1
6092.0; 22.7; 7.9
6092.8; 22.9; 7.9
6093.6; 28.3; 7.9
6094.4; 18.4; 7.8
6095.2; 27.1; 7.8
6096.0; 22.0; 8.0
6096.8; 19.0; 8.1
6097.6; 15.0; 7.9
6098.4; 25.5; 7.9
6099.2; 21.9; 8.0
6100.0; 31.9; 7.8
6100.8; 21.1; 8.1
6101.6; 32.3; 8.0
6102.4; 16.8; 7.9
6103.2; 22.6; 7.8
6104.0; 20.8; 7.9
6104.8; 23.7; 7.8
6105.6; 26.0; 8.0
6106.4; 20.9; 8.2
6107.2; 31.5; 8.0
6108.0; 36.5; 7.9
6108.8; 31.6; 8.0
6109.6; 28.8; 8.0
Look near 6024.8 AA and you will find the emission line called [O III]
